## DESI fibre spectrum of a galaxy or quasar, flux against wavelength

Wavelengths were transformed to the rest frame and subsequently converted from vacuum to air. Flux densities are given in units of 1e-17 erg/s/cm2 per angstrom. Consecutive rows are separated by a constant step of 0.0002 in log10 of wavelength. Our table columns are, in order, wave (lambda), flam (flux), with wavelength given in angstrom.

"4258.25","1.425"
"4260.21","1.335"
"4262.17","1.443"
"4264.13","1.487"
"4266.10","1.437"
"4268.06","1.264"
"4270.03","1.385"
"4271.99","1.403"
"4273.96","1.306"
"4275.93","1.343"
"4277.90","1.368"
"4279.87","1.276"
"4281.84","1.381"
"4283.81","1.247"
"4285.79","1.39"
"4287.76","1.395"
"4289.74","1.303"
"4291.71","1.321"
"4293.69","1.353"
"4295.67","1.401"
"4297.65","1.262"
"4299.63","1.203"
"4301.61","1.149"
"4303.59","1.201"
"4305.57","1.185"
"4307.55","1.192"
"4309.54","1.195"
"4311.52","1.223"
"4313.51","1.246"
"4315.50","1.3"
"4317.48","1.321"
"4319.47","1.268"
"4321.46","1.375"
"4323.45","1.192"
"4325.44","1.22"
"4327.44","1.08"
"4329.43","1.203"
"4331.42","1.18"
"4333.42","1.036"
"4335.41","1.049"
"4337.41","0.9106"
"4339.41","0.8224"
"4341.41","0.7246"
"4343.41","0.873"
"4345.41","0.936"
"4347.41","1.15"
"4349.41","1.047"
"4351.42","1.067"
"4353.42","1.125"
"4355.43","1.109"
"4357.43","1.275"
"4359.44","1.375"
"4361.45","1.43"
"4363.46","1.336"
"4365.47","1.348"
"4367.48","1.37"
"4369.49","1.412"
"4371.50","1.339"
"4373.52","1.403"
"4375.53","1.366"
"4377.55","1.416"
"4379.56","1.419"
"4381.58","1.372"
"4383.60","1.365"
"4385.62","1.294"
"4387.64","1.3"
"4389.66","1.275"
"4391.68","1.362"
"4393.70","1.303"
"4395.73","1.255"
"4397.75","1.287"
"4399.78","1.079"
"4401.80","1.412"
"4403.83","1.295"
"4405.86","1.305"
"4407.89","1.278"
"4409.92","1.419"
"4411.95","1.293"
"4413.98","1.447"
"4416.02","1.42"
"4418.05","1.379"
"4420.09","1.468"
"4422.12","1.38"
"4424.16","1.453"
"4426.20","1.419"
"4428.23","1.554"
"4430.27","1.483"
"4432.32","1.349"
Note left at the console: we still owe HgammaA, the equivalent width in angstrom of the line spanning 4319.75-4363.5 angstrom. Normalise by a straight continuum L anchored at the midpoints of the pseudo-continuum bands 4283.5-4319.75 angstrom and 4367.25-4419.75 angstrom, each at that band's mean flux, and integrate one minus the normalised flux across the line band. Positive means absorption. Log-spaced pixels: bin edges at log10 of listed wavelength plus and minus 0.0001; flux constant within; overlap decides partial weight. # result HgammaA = 6.4 angstrom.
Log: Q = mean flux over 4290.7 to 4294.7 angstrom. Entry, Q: 1.34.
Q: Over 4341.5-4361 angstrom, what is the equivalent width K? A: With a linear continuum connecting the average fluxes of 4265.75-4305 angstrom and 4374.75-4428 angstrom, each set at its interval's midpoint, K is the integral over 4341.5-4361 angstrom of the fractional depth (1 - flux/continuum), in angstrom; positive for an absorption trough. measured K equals 3.5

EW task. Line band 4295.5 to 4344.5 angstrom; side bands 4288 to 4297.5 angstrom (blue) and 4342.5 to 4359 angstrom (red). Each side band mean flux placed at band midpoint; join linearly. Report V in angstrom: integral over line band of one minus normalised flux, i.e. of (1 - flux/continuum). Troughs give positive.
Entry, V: 3.0 angstrom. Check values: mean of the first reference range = 1.34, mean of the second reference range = 1.08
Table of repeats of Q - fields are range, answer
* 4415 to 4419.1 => 1.4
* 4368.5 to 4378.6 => 1.39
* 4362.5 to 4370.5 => 1.37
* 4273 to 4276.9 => 1.32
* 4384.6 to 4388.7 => 1.3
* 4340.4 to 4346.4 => 0.844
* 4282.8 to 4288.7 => 1.34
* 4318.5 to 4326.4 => 1.26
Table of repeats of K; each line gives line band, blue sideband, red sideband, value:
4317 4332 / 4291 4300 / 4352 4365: 0.8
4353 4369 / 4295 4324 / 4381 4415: -0.3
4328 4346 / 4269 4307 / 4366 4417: 4.7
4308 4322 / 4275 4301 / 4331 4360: -1.0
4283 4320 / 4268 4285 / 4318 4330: 0.2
